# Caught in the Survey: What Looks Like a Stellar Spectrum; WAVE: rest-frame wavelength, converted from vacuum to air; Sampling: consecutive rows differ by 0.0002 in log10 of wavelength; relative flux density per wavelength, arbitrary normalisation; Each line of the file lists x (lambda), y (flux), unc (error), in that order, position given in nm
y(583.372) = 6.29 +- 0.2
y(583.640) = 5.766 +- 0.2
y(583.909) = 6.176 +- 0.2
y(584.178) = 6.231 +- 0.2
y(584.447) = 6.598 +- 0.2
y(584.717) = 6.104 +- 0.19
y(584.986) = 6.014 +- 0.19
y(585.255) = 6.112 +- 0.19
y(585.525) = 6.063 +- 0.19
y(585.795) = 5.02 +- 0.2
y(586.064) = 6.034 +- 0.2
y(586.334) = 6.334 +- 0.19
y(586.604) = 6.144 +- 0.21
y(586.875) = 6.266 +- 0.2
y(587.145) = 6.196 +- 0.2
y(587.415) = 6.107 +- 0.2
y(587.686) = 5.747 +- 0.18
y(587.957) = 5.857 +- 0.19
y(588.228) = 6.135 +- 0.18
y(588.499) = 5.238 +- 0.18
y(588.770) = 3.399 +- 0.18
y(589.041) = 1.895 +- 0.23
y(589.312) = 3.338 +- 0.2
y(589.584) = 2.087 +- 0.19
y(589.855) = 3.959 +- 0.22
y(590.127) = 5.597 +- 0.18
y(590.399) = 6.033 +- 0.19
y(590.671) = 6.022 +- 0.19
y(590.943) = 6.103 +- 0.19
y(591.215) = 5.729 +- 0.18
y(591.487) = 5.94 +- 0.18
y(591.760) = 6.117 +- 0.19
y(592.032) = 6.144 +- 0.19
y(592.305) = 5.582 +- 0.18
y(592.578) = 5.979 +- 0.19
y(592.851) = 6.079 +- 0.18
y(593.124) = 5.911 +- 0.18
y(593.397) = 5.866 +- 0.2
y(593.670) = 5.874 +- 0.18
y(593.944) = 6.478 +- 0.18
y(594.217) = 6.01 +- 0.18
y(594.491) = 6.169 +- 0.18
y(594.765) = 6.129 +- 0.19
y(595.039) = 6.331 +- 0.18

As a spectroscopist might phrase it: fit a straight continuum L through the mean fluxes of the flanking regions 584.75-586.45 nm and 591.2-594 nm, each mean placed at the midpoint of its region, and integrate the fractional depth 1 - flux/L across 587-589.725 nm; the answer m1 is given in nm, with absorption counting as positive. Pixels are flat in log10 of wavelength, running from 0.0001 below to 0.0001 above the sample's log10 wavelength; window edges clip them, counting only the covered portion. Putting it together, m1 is 0.62 nm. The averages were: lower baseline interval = 5.94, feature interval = 4.6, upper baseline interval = 5.97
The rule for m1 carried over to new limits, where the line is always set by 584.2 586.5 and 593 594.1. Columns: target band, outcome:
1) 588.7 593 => 0.72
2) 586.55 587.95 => -0.01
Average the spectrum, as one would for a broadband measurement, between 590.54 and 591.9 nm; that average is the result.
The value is 5.99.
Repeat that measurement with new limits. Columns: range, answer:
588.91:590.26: 3.38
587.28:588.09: 5.9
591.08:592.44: 5.9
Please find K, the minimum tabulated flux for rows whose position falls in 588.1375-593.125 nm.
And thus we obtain 1.895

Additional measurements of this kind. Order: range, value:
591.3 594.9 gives 5.582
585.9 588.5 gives 5.238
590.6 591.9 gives 5.729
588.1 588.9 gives 3.399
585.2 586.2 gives 5.02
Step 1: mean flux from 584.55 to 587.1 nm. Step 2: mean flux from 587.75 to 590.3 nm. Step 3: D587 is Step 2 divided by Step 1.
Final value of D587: 0.7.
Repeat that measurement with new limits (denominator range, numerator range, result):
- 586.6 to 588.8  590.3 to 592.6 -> 1.04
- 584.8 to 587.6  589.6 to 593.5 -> 0.94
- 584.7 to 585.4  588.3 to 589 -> 0.68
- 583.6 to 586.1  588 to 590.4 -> 0.69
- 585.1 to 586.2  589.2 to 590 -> 0.54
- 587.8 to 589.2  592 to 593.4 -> 1.31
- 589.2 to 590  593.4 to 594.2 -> 1.94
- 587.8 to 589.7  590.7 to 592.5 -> 1.47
